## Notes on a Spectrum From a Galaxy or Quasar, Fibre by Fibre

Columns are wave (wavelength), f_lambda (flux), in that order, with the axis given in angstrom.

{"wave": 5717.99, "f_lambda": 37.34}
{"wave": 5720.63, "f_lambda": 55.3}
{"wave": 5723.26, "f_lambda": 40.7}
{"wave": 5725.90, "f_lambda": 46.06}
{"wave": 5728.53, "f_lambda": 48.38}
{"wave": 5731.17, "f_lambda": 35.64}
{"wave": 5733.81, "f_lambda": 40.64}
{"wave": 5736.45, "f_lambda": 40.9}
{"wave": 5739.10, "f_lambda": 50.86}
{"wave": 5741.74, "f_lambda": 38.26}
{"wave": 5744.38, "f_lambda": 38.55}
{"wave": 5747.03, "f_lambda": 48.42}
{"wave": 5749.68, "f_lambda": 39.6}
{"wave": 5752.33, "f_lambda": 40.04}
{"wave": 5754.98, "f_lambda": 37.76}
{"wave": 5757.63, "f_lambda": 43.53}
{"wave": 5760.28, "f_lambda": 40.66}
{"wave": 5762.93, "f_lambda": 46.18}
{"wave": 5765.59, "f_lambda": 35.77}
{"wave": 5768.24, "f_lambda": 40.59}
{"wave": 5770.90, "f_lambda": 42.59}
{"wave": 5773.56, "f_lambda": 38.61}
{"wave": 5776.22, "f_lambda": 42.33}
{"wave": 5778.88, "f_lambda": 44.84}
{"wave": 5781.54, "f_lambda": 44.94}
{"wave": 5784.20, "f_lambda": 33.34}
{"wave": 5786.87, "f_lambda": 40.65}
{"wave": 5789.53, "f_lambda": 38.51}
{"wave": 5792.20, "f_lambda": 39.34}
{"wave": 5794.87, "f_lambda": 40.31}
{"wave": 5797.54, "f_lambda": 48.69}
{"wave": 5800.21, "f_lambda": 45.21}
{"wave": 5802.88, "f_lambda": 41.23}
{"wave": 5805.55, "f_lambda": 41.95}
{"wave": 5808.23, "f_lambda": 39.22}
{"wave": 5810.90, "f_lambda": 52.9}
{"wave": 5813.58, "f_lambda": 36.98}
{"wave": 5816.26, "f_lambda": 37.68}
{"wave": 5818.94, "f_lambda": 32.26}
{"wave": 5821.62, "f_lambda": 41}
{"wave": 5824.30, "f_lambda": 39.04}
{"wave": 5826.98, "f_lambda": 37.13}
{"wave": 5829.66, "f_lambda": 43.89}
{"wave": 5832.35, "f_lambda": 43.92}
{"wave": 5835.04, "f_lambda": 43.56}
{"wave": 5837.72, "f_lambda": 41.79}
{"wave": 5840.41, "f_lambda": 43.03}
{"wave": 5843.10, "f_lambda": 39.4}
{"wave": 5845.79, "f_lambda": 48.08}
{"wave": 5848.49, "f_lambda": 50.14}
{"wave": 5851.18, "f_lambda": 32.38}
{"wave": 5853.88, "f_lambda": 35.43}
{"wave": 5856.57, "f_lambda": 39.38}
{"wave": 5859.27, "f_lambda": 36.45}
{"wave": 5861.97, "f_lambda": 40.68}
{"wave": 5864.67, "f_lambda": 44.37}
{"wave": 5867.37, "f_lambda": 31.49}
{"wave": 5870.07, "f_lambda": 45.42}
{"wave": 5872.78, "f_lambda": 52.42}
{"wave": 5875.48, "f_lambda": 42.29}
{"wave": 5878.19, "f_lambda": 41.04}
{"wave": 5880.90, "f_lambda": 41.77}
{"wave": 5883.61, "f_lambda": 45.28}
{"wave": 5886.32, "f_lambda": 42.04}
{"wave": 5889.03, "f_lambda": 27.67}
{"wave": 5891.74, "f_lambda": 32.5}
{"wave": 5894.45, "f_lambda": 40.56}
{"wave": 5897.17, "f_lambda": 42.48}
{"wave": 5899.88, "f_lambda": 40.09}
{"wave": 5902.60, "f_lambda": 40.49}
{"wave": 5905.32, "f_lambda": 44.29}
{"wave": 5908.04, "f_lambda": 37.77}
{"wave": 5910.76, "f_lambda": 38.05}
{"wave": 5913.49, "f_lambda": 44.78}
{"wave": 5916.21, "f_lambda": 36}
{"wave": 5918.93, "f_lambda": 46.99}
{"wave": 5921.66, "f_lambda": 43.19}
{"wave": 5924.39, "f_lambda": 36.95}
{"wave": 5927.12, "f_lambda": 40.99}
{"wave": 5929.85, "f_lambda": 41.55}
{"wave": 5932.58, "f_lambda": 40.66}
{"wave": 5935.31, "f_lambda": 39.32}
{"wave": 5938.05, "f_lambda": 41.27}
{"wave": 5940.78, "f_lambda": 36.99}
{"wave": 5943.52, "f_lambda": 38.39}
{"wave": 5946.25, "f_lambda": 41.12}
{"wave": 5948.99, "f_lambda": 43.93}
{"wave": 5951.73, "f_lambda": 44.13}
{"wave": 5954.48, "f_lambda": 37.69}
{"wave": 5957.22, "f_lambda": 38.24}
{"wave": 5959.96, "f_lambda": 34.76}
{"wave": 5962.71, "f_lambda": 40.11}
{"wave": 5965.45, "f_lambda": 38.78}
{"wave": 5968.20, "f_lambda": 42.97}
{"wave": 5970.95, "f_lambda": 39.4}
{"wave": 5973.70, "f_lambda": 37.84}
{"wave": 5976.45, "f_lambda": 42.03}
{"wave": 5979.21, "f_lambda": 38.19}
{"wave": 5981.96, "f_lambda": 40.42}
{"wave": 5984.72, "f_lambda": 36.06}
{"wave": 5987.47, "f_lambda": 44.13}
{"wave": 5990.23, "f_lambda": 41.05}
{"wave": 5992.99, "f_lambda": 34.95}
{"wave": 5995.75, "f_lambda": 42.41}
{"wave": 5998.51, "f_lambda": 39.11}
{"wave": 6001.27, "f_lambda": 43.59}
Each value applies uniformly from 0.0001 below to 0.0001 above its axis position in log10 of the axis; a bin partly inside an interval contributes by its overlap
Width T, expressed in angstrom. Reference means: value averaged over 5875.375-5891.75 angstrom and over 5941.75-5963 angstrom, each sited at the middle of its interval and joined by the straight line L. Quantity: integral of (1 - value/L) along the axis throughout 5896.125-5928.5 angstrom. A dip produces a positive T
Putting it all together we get -1.3 angstrom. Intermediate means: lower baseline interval 39.2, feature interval 41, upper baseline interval 39.7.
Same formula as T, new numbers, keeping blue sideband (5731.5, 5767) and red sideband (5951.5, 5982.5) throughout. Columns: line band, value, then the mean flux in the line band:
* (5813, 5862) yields 0.5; 40.2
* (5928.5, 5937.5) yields -0.2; 40.6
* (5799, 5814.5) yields -0.8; 43.1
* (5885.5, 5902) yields 1.0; 37.6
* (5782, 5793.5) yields 0.7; 38.5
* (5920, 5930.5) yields -0.3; 40.8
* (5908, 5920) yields -0.3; 40.9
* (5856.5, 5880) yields -0.8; 41.6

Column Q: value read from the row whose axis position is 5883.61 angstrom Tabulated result 45.28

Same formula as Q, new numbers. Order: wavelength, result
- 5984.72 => 36.06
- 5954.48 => 37.69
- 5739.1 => 50.86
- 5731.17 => 35.64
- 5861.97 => 40.68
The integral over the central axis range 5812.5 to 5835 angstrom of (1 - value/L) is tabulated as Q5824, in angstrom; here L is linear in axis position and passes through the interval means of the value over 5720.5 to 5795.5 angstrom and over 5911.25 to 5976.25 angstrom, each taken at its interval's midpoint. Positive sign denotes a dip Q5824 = 1.02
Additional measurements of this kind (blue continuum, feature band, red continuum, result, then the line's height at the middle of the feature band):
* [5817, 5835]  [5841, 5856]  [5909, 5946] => -0.4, 39.9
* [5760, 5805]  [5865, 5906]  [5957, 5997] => -0.3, 40.4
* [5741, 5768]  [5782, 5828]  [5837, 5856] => 0.8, 41.2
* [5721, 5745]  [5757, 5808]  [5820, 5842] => 0.9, 42.2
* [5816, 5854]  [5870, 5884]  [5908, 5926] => -1.3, 40.8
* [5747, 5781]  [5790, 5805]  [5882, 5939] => -0.6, 41.1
